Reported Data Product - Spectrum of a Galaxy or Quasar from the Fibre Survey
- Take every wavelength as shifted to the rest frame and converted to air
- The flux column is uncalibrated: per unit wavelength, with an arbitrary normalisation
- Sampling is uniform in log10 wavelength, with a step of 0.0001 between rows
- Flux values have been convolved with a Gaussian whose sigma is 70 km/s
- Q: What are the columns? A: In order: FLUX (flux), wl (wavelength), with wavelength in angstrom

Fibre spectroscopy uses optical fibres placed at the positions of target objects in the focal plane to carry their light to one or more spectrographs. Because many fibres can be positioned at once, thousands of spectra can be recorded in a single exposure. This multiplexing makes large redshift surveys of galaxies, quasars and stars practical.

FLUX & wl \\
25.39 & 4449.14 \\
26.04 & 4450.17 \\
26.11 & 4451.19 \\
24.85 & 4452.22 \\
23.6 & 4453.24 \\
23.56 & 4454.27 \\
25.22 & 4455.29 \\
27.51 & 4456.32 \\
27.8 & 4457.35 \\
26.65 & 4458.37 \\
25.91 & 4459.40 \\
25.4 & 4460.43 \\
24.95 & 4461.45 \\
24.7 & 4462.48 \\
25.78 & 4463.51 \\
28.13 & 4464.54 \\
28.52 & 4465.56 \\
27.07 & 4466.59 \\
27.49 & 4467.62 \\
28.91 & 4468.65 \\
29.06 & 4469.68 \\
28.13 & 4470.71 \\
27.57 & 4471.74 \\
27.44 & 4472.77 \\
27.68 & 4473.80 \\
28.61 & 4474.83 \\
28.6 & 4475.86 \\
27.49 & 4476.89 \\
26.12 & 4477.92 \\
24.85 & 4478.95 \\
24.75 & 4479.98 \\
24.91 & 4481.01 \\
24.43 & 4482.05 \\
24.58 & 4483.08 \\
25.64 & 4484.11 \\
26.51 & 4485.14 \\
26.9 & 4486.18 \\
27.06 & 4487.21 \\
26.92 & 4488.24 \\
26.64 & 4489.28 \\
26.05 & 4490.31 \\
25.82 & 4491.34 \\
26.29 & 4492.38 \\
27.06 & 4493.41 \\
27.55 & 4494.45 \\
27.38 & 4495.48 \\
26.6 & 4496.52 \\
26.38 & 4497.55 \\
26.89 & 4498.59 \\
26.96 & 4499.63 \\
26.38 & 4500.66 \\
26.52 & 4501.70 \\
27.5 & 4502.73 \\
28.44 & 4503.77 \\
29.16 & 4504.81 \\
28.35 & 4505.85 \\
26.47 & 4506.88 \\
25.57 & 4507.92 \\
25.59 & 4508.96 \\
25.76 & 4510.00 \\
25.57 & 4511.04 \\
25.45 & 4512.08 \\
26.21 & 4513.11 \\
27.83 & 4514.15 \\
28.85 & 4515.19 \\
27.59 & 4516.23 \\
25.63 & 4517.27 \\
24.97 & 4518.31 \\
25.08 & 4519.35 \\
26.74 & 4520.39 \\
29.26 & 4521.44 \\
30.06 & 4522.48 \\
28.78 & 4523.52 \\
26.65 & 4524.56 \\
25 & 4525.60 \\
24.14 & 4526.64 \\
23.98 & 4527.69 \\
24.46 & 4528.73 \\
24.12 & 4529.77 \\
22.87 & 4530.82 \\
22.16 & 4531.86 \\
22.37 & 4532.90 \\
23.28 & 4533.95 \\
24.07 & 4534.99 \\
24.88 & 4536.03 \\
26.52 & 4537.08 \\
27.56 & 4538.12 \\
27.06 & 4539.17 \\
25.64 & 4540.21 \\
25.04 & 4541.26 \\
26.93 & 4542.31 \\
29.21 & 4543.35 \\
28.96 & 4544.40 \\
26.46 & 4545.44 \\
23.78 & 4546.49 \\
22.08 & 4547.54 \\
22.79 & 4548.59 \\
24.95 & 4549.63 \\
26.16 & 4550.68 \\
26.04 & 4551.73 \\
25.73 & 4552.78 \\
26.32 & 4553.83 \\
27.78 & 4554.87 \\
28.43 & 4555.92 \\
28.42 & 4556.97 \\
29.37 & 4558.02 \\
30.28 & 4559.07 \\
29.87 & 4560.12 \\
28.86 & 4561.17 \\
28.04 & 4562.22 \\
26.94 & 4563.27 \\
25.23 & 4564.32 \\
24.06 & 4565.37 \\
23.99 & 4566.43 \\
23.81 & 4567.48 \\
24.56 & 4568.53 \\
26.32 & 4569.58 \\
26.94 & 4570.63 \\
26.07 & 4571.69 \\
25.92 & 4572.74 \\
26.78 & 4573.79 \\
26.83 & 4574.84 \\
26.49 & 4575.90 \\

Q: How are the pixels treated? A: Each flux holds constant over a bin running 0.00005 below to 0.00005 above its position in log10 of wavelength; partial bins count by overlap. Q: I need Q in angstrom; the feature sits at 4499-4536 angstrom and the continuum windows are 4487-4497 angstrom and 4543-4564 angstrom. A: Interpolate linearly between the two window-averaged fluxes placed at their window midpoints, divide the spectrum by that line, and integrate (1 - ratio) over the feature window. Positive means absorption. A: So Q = 1.1 angstrom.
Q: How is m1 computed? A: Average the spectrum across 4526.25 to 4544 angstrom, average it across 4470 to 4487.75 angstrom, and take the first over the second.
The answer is 0.94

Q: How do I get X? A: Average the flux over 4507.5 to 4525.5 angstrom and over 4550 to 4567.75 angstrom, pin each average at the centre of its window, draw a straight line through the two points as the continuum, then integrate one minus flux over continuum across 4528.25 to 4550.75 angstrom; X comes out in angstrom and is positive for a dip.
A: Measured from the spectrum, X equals 1.6 angstrom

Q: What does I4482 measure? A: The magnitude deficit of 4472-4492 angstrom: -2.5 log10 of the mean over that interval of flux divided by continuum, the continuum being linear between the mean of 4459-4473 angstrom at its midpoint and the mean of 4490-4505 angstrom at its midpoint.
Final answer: 0.03 mag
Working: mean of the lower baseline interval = 27.1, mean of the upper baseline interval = 27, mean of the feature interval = 26.4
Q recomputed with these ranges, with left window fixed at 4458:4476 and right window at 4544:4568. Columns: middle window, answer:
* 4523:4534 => 0.94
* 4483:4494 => 0.26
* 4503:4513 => 0.06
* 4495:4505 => -0.08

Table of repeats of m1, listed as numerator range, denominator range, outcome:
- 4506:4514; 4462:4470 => 0.95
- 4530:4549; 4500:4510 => 0.93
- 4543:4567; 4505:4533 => 1.03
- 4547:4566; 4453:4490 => 1.01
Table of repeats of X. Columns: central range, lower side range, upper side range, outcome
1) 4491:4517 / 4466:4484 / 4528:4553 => -0.77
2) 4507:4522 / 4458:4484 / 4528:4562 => -0.08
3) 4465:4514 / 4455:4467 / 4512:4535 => -1.31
